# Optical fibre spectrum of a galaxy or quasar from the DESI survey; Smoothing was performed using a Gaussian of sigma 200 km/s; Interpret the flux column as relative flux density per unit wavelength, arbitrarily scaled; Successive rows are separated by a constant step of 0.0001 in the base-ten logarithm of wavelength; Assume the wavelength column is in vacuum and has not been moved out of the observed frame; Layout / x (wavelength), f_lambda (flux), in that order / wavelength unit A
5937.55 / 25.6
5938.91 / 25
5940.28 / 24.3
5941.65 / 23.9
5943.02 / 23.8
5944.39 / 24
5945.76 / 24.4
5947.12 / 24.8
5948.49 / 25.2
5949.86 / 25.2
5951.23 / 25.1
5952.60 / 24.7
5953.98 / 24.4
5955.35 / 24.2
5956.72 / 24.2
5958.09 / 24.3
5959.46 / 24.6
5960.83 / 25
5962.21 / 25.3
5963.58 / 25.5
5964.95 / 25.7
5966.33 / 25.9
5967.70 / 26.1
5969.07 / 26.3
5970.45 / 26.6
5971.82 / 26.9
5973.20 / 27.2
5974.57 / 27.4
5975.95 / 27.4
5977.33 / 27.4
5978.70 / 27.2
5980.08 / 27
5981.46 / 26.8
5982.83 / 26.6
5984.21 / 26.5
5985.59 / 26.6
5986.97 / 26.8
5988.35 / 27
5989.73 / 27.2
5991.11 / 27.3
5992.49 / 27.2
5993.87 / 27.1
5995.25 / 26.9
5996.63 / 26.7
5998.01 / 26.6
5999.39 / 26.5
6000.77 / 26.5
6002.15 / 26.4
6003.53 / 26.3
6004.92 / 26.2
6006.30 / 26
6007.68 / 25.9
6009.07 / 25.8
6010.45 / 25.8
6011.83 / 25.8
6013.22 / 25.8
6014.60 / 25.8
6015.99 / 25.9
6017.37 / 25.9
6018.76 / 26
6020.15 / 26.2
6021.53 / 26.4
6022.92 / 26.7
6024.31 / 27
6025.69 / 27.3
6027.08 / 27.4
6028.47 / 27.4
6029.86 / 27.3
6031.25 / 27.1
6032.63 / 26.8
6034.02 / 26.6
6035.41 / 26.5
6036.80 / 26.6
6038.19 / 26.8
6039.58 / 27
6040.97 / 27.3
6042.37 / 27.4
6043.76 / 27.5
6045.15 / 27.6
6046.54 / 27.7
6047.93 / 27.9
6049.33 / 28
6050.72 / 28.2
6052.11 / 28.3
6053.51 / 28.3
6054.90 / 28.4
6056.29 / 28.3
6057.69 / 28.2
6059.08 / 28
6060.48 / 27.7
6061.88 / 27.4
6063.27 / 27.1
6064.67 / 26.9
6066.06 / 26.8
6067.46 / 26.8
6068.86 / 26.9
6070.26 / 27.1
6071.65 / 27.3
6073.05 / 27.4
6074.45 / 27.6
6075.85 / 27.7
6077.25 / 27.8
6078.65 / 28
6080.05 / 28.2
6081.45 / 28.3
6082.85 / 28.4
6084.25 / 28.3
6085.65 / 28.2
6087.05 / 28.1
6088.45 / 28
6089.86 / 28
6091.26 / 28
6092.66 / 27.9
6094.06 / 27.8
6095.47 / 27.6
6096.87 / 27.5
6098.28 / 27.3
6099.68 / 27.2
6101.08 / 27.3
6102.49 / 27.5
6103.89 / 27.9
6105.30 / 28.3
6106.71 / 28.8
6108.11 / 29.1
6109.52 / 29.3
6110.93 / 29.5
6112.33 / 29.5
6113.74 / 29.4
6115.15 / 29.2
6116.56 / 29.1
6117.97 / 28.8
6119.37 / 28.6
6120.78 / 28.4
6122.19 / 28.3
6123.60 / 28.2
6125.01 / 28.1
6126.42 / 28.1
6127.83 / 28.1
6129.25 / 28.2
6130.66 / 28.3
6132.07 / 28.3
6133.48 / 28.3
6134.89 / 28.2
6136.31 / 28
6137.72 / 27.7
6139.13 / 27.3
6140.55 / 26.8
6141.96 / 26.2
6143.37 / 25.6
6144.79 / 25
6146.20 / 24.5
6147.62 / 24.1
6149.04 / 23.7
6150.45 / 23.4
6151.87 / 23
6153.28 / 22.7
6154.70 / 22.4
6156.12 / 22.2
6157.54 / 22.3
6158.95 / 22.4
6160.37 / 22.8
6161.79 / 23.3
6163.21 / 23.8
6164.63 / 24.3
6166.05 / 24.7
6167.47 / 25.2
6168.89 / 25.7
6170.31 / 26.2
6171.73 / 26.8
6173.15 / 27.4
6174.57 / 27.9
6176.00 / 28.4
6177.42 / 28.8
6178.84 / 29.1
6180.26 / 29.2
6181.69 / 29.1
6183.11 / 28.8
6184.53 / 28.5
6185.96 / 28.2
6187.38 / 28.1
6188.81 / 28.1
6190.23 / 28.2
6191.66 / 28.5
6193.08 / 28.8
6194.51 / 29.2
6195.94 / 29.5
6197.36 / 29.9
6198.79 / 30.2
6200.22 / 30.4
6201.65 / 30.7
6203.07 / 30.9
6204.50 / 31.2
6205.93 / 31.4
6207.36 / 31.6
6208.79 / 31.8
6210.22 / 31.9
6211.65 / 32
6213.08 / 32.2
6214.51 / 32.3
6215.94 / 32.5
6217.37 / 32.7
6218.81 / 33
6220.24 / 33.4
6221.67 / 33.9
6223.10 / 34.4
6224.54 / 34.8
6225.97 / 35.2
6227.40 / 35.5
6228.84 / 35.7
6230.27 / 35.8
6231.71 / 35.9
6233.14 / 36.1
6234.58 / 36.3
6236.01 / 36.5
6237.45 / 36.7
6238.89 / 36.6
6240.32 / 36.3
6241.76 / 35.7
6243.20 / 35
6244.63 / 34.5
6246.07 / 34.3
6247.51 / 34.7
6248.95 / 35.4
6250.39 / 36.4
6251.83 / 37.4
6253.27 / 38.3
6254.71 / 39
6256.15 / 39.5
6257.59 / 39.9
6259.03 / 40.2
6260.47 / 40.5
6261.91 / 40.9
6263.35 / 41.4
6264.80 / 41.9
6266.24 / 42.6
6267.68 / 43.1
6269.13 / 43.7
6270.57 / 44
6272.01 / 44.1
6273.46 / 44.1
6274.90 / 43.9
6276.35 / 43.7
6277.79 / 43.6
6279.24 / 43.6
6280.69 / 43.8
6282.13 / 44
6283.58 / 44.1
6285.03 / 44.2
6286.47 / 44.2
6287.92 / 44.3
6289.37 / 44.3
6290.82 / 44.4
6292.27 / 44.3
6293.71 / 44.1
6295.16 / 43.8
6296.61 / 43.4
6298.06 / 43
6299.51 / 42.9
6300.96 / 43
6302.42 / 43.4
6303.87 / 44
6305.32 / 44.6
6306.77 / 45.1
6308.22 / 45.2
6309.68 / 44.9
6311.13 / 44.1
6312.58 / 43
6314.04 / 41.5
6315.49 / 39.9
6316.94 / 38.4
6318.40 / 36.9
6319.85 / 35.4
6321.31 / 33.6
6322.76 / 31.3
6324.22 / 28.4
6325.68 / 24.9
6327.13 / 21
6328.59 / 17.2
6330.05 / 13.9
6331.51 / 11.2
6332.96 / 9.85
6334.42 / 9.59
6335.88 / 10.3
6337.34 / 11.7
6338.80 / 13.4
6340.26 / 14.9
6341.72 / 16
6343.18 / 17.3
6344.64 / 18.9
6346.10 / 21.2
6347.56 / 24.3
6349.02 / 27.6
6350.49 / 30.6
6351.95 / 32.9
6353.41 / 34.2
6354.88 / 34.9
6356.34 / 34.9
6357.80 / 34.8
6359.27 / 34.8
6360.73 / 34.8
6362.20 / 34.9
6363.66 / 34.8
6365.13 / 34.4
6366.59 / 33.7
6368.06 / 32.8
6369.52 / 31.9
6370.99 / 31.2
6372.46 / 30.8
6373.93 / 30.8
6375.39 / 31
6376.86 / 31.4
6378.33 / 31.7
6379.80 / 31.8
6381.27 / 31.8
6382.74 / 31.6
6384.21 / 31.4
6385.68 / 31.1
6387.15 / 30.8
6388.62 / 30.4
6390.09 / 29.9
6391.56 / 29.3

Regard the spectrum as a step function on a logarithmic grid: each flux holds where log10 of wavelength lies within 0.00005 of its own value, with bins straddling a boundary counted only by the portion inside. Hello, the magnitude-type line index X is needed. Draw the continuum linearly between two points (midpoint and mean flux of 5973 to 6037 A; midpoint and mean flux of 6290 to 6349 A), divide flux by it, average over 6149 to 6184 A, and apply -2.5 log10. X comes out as 0.14 mag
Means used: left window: 26.7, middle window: 25.4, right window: 31.1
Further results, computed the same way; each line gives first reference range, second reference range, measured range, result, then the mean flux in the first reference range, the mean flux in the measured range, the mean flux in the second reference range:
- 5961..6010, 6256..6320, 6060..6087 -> 0.14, 26.6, 27.6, 42.9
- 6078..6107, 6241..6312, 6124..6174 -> 0.25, 27.9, 25.5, 41.9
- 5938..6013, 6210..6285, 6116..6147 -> 0.19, 25.9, 27.6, 38.1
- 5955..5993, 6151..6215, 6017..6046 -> -0.01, 26.3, 26.9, 27.8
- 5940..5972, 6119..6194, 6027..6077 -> -0.07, 25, 27.4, 26.5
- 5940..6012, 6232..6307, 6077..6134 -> 0.15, 25.9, 28.3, 41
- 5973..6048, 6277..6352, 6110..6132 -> 0.02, 26.8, 28.6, 33.3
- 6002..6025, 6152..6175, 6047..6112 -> -0.11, 26.1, 27.9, 24.3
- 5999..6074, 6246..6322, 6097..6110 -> 0.11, 27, 28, 41.8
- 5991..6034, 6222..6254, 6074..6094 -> 0.05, 26.5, 28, 35.8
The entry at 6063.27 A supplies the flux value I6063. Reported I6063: 27.1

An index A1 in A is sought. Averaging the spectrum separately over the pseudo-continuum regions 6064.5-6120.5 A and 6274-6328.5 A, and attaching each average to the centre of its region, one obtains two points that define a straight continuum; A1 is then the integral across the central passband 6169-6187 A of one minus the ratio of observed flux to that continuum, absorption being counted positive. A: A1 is 2.8 A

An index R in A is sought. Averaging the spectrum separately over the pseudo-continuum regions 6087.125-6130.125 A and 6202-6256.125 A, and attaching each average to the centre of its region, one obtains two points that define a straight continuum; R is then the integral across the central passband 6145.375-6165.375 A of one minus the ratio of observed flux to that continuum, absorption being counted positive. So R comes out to 4.9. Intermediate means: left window 28.3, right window 34.6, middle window 23.2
